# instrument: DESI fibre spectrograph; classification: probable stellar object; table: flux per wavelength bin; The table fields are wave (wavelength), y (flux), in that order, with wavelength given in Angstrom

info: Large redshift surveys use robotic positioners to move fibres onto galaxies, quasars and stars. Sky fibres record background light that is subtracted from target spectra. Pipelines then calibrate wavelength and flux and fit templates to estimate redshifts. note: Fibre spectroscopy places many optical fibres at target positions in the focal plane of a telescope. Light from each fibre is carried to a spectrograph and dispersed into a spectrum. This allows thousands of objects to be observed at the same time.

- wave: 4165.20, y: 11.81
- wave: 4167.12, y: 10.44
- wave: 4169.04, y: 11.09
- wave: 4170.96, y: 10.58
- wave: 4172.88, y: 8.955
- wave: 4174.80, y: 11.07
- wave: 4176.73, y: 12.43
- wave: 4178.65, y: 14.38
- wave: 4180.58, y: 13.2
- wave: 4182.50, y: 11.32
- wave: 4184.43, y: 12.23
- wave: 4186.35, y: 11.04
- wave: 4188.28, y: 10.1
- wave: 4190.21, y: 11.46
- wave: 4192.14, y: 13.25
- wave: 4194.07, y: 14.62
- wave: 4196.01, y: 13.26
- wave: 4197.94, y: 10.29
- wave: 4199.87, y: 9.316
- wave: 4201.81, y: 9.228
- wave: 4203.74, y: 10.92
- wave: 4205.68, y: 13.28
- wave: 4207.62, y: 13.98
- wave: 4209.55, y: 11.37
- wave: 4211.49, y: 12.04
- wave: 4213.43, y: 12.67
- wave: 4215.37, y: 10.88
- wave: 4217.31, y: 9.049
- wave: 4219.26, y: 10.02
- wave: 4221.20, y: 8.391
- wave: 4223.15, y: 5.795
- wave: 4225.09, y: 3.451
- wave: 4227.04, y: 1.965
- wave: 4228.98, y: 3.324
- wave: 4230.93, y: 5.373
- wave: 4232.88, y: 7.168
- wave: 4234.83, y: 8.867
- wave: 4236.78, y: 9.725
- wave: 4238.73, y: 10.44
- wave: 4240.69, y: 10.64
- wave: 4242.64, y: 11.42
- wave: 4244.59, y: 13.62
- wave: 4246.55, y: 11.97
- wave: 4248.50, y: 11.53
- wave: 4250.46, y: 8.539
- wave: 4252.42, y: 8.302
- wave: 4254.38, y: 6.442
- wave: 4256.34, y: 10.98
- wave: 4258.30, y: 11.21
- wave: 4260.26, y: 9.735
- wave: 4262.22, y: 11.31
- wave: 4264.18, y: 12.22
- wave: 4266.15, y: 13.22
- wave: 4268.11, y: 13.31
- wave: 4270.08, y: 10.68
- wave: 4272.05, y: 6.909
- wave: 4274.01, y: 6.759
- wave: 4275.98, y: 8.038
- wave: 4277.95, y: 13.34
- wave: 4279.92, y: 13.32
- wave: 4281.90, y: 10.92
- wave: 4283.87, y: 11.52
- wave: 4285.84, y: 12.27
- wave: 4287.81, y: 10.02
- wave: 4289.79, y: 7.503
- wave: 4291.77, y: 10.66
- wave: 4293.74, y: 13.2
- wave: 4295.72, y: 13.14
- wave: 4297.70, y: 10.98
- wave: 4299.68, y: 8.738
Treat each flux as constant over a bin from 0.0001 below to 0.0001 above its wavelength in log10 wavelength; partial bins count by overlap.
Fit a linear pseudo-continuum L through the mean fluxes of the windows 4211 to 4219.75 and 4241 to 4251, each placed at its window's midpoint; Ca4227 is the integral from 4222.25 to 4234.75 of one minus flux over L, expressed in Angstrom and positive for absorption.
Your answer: 7.1 Angstrom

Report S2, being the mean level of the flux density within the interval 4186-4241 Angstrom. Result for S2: 9.69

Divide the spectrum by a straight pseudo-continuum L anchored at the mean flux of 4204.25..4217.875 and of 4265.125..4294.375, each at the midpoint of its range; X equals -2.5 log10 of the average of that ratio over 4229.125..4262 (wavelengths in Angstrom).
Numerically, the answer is 0.177 mag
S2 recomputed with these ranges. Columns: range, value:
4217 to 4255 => 8.31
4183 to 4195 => 12.1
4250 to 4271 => 10.6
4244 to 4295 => 10.7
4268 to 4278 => 9.21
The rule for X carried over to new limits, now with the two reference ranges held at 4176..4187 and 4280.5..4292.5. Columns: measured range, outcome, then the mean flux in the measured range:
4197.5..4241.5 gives 0.29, 9.03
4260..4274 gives 0.01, 10.8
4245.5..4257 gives 0.17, 9.61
